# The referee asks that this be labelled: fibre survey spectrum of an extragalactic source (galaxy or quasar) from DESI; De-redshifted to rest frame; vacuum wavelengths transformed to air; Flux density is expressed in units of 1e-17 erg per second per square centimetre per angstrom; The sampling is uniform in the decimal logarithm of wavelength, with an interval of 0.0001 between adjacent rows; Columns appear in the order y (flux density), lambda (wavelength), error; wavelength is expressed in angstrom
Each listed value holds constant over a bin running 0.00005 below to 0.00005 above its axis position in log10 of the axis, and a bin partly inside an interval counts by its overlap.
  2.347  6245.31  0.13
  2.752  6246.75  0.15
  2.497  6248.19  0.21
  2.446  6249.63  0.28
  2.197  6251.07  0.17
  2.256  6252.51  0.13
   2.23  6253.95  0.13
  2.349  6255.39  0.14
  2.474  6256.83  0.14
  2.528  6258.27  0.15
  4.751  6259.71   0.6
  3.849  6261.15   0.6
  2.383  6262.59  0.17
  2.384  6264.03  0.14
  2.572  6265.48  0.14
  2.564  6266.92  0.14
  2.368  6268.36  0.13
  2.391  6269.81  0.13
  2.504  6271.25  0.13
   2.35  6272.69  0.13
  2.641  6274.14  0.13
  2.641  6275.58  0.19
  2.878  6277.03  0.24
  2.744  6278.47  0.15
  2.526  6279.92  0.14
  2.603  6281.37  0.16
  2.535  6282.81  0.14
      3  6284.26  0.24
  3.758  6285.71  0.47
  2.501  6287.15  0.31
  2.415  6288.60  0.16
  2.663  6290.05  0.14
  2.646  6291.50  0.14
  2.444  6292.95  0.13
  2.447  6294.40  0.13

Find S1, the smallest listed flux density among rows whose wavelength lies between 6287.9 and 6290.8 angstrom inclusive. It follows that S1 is 2.415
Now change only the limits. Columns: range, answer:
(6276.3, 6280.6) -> 2.526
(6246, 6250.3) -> 2.446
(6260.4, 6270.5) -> 2.368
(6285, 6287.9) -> 2.501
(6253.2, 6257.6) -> 2.23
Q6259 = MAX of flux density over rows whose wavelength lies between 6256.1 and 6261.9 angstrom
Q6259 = 4.751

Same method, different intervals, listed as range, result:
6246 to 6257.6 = 2.752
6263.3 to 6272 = 2.572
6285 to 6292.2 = 3.758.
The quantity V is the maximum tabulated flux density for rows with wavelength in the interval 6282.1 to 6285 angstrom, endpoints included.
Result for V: 3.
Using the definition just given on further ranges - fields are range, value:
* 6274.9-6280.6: 2.878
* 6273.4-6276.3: 2.641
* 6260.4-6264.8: 3.849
